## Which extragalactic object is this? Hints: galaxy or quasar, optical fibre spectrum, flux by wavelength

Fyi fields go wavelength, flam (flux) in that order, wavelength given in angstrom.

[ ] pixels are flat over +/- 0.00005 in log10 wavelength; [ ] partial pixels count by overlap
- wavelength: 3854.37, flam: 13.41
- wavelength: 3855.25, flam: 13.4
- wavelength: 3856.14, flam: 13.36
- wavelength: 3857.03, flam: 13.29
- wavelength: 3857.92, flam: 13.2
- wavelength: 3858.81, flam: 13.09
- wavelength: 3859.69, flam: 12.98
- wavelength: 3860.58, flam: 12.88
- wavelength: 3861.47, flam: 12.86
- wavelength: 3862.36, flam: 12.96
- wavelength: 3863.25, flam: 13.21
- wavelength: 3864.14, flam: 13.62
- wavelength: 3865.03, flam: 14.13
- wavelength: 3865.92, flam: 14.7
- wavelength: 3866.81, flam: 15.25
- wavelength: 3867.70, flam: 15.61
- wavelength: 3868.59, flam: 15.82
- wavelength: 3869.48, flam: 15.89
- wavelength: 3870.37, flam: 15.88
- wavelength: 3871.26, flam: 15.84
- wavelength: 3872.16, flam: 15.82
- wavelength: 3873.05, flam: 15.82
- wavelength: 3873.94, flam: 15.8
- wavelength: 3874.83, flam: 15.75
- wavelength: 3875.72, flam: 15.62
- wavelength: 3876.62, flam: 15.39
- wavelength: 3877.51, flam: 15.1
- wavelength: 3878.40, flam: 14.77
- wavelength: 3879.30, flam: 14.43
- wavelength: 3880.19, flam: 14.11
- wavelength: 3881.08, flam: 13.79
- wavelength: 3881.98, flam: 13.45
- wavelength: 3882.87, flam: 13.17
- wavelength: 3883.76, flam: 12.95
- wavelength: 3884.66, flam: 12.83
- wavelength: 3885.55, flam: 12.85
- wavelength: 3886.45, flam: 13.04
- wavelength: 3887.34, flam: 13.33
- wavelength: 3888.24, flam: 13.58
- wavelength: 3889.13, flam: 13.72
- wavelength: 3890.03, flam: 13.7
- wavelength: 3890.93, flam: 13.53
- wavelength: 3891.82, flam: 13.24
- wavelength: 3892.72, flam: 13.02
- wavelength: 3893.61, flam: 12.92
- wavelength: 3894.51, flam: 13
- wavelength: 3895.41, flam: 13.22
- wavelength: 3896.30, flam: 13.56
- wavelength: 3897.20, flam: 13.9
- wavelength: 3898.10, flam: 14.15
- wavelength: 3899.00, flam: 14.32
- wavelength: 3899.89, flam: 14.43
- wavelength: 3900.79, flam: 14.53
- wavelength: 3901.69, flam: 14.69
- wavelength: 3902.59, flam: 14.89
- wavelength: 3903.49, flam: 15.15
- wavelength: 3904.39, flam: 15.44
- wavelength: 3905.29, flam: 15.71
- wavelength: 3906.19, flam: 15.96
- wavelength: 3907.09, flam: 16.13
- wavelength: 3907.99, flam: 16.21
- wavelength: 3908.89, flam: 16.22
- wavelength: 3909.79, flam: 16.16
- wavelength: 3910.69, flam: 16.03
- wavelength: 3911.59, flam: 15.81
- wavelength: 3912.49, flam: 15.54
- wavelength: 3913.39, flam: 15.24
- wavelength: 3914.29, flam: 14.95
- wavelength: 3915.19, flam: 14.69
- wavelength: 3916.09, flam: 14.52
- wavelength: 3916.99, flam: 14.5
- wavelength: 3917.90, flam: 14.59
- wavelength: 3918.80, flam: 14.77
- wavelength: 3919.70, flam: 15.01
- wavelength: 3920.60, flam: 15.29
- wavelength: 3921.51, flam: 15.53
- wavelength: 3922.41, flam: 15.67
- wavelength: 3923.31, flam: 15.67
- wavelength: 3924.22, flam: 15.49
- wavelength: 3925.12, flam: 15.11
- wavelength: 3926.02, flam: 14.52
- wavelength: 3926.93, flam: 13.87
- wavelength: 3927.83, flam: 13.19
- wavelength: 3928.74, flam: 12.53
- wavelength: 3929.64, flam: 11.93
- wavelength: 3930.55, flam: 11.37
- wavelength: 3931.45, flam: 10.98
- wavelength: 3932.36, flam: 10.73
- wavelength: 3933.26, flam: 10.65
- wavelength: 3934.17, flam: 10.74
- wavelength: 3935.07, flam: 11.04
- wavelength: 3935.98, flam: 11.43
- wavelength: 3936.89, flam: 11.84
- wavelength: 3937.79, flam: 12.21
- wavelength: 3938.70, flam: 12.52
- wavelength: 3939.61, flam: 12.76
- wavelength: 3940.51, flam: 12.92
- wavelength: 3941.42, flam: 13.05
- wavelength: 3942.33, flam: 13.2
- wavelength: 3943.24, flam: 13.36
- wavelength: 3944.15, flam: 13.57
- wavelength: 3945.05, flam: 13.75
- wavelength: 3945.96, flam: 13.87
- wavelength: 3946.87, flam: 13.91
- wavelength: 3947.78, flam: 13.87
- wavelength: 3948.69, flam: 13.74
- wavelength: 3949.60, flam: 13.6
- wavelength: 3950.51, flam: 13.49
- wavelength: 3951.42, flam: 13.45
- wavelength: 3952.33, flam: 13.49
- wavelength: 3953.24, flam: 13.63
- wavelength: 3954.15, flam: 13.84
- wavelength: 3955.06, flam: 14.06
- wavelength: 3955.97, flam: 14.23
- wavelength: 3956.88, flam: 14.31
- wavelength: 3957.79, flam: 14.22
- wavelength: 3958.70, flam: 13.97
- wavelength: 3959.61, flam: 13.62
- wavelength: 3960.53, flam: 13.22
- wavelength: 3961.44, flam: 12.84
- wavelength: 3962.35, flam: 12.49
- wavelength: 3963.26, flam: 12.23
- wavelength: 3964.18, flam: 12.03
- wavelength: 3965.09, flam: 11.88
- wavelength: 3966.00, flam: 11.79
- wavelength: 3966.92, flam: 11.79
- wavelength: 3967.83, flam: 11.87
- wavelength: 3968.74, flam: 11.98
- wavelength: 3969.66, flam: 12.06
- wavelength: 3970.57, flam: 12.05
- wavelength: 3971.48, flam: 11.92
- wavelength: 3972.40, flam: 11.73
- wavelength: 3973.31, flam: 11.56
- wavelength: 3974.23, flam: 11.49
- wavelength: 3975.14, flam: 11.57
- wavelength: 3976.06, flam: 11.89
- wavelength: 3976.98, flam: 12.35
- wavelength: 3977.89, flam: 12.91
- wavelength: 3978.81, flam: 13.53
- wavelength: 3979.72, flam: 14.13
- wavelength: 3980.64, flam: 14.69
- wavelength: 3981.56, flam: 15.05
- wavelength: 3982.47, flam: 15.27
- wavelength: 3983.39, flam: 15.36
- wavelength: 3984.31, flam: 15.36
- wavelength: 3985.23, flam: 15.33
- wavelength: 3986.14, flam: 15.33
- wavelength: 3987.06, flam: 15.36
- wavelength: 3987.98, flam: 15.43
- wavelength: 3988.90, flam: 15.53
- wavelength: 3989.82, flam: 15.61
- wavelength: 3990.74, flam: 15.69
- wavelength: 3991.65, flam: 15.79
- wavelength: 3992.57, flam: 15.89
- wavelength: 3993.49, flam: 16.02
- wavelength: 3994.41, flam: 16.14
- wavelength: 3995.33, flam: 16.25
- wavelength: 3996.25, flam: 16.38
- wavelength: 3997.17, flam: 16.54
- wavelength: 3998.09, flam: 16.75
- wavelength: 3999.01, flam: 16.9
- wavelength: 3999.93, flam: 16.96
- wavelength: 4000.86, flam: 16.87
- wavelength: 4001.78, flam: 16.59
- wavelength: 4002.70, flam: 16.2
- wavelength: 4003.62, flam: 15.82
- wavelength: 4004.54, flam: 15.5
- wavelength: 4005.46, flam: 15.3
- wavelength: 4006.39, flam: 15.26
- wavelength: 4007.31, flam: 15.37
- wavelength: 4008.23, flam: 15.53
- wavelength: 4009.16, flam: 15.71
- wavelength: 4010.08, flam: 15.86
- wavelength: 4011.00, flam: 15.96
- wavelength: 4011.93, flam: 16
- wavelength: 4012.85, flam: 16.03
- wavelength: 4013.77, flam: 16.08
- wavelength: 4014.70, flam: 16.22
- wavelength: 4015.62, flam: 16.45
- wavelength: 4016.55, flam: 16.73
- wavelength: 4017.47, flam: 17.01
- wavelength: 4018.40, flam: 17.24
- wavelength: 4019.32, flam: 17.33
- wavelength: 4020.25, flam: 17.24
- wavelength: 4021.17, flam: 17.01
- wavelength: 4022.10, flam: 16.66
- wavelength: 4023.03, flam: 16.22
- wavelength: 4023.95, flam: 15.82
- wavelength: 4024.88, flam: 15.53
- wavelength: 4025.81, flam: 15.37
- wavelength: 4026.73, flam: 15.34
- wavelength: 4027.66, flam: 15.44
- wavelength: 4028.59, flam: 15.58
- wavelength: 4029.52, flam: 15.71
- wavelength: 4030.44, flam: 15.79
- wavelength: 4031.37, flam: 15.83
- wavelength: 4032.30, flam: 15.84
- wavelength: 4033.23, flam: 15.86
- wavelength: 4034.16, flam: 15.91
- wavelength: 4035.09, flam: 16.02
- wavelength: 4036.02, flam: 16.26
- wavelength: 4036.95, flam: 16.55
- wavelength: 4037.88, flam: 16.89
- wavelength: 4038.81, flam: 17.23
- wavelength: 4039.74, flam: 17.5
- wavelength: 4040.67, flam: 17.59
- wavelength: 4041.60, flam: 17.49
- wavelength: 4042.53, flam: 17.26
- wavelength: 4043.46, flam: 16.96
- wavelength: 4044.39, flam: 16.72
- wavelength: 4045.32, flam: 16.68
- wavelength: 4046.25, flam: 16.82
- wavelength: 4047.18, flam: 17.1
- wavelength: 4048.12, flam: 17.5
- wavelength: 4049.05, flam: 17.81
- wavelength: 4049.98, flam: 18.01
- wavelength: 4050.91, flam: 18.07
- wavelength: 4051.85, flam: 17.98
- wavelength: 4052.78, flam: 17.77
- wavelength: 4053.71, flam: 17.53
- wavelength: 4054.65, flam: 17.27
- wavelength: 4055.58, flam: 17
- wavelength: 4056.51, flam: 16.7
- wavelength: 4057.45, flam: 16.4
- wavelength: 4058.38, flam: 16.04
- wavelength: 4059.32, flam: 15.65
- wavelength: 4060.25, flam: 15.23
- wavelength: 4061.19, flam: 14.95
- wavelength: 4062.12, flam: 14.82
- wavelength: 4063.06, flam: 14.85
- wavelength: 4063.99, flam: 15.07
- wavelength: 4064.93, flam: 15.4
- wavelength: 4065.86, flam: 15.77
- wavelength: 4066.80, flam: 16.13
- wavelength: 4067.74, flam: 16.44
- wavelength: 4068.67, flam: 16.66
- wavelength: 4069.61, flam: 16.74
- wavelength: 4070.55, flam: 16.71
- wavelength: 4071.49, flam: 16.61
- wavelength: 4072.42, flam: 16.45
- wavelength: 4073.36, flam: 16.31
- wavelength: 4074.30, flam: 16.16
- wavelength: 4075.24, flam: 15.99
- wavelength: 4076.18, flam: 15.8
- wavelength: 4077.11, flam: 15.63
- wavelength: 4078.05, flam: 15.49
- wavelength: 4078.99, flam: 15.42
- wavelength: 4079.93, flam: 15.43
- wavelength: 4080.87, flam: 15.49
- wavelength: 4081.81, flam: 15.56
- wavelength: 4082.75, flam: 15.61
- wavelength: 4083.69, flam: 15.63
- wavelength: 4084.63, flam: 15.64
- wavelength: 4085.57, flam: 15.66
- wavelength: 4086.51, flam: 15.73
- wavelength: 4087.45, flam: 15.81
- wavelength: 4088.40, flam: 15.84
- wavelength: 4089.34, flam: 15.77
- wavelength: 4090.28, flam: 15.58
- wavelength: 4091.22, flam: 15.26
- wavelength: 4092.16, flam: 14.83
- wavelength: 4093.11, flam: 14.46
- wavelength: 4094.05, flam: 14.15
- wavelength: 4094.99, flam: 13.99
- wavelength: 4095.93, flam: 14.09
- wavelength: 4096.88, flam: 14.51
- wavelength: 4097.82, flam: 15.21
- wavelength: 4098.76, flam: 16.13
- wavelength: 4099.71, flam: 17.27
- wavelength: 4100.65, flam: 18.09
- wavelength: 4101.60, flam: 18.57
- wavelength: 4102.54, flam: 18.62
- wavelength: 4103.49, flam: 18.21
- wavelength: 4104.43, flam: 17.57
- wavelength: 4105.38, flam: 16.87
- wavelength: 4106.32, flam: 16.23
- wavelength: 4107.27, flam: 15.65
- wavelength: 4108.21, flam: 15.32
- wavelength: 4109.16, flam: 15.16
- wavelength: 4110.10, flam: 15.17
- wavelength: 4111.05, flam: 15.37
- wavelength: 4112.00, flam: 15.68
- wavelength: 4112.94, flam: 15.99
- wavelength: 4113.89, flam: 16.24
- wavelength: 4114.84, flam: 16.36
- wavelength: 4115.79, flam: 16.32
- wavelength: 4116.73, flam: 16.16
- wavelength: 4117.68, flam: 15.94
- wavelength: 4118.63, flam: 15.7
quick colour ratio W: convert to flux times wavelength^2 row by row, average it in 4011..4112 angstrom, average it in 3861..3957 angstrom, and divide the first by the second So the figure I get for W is 1.2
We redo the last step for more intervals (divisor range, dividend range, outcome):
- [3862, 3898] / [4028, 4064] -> 1.27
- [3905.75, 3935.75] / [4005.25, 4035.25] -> 1.18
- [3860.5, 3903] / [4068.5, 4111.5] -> 1.24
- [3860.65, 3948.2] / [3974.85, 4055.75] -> 1.21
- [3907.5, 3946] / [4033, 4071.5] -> 1.28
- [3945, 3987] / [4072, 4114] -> 1.27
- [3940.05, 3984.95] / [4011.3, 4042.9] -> 1.28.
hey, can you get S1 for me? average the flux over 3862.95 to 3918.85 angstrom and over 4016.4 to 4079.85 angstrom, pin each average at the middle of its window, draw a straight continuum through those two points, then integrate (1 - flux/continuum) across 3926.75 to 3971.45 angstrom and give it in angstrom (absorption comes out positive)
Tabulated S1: 7.41 angstrom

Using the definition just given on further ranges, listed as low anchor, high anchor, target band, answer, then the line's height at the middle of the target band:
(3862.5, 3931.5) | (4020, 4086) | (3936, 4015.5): 6.31 angstrom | 15.4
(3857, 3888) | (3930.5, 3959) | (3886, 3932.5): -2.60 angstrom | 13.6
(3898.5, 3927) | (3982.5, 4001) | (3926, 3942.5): 3.54 angstrom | 15.4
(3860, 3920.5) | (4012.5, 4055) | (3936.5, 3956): 2.55 angstrom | 15.4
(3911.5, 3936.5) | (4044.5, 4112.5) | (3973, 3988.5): 0.71 angstrom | 14.6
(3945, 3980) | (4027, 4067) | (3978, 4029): -4.34 angstrom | 14.6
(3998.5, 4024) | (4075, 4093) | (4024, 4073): -1.60 angstrom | 15.9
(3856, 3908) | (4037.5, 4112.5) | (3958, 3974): 2.96 angstrom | 15.1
